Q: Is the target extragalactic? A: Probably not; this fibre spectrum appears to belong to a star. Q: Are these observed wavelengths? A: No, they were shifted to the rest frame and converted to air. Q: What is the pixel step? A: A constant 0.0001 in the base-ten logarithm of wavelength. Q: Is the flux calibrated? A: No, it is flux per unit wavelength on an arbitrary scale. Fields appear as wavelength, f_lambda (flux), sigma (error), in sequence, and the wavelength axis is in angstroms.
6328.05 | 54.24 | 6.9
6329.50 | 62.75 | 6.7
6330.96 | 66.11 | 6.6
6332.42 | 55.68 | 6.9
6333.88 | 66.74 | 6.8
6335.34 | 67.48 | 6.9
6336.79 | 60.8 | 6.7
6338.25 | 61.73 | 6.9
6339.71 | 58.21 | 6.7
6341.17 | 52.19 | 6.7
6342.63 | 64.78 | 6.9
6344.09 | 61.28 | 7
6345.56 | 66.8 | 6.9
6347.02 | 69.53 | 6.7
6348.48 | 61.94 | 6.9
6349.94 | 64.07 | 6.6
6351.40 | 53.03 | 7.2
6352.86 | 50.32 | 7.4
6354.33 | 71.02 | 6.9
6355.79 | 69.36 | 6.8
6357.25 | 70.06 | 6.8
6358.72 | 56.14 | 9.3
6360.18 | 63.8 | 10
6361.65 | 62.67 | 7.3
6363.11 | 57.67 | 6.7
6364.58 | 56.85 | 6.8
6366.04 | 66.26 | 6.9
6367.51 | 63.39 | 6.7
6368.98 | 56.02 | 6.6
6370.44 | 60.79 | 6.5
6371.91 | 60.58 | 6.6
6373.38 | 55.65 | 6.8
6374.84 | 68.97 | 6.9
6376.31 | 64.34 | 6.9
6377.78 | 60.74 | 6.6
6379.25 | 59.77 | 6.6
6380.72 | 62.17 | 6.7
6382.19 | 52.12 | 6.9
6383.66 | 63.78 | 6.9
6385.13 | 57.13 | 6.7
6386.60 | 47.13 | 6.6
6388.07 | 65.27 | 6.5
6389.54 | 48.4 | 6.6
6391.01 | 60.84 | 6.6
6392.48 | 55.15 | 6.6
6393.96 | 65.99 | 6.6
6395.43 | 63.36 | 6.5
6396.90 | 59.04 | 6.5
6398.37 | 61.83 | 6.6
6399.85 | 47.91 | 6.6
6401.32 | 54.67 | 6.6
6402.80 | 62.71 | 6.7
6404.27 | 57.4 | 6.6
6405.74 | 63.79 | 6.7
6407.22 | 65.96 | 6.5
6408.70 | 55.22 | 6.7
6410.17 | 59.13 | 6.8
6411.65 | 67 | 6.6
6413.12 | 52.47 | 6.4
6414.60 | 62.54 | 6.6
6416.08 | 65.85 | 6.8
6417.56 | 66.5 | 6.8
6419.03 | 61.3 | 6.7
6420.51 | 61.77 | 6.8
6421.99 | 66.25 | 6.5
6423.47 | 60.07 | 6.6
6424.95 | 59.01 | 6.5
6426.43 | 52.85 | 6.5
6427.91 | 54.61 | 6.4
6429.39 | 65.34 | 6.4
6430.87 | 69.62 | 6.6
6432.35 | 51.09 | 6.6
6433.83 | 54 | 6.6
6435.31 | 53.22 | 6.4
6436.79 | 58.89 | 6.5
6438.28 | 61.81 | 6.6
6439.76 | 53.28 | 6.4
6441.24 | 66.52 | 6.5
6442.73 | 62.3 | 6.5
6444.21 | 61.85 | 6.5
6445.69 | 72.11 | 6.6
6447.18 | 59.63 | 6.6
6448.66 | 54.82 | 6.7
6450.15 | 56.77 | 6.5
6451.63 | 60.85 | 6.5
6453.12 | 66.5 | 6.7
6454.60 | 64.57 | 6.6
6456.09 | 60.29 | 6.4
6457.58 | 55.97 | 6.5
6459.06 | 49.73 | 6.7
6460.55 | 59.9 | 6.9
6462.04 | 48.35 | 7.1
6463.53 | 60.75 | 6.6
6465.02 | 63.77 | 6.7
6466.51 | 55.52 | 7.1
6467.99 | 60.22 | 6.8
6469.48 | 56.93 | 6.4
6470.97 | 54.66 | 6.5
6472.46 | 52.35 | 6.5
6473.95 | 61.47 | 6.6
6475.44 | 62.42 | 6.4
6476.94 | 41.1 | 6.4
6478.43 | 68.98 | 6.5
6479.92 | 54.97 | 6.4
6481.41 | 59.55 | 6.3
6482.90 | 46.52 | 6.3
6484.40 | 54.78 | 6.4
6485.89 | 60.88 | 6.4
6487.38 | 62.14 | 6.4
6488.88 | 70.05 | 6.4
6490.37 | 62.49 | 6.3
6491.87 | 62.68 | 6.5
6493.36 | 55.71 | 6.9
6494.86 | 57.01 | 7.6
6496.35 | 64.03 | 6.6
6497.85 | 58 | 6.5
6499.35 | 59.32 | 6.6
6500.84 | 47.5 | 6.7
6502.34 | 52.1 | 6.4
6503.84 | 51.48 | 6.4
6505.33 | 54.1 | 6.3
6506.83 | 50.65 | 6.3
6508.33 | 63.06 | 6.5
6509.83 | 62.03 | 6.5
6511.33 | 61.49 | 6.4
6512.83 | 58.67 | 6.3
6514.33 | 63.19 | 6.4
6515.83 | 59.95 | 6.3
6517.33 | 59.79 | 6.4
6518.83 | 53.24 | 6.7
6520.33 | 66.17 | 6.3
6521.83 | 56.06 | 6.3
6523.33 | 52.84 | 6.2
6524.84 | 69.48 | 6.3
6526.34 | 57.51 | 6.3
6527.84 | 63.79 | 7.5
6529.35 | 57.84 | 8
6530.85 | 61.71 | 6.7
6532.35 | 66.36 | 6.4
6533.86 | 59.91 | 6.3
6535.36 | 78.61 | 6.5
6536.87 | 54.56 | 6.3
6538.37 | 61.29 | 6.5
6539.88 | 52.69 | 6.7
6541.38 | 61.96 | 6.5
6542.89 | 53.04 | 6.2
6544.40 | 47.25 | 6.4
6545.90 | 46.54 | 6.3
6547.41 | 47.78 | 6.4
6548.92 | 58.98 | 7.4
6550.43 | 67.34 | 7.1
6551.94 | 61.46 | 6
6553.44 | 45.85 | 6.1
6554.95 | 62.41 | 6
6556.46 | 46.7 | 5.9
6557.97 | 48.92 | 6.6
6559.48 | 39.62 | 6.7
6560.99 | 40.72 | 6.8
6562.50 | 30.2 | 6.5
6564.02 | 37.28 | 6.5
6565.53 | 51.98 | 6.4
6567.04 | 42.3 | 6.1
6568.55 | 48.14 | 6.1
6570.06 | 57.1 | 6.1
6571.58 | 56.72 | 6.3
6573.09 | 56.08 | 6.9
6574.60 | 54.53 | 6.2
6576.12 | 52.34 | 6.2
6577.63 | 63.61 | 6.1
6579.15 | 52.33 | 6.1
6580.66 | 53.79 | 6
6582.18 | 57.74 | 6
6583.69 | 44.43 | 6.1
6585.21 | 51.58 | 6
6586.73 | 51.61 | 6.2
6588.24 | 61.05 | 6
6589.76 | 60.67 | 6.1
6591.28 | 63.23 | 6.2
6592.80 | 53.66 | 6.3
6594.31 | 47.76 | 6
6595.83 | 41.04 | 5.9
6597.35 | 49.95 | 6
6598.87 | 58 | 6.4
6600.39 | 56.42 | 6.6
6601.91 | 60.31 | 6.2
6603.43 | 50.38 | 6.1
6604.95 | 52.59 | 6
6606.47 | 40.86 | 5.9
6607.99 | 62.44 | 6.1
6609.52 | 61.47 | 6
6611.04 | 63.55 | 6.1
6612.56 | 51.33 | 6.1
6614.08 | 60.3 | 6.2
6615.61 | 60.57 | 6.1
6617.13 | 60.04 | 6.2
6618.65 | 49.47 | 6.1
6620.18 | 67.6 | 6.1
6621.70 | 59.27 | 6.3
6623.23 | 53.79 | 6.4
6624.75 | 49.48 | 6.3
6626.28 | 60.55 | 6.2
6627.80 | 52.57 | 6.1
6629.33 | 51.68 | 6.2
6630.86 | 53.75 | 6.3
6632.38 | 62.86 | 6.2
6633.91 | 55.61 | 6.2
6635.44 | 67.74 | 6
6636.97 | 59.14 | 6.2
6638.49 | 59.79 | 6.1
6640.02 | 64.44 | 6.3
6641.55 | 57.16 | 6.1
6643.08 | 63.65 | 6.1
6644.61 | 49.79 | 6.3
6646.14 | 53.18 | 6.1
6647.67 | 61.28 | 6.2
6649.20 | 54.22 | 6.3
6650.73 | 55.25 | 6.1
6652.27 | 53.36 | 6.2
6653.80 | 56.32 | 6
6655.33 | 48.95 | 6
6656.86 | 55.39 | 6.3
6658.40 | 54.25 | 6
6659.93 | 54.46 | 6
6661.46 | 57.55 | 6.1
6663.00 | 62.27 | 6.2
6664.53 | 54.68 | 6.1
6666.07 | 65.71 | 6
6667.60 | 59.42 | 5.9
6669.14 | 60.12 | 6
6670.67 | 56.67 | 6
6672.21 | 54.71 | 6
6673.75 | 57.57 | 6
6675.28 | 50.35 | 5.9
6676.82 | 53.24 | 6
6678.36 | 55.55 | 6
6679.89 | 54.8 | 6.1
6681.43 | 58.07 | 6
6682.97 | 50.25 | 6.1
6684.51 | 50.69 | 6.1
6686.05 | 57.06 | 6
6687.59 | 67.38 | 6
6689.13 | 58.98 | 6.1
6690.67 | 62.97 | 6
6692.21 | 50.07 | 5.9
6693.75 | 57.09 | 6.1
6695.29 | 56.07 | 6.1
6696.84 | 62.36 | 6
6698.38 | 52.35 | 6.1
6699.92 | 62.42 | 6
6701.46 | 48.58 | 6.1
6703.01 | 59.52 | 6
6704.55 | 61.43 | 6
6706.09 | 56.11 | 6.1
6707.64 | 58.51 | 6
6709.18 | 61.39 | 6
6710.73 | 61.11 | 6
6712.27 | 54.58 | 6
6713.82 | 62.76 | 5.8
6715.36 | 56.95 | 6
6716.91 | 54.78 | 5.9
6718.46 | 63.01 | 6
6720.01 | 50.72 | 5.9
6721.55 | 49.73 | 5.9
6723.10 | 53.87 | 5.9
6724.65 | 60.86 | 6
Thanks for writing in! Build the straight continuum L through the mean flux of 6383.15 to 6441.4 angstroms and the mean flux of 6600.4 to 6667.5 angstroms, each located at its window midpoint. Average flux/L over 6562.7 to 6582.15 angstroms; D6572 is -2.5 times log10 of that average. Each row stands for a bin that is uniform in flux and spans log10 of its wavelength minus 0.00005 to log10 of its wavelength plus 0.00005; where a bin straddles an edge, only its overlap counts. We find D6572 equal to 0.12 mag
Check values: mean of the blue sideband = 59.4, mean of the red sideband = 57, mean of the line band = 51.7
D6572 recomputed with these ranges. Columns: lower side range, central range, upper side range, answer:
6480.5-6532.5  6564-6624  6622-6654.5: 0.06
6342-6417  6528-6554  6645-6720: 0.01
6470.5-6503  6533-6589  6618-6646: 0.09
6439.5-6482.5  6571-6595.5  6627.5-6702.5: 0.05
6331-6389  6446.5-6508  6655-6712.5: 0.04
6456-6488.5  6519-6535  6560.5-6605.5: -0.13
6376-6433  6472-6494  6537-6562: -0.05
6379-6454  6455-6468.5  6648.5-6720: 0.04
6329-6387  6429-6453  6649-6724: 0.00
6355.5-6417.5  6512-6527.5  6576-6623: -0.05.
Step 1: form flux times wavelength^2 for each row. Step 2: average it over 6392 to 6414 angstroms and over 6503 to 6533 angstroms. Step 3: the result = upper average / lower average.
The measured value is 1.04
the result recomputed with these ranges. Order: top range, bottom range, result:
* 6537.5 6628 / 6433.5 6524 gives 0.95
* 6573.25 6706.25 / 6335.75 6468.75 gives 1.01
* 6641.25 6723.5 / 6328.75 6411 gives 1.03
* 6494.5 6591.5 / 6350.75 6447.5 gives 0.96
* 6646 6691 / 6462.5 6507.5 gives 1.04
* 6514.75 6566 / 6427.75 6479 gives 0.97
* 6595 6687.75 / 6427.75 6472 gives 1.01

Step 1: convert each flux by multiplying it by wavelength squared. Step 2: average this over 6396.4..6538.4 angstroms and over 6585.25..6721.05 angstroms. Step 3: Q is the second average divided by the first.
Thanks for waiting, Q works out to 1.01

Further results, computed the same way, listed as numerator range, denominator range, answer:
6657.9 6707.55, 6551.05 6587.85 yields 1.17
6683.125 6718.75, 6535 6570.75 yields 1.18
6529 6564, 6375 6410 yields 0.96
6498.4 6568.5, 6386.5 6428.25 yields 0.96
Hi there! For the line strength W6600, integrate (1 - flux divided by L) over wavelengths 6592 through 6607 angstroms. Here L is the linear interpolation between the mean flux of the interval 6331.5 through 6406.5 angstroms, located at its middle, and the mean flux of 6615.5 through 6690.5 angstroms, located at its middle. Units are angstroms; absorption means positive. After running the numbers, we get 1.7 angstroms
